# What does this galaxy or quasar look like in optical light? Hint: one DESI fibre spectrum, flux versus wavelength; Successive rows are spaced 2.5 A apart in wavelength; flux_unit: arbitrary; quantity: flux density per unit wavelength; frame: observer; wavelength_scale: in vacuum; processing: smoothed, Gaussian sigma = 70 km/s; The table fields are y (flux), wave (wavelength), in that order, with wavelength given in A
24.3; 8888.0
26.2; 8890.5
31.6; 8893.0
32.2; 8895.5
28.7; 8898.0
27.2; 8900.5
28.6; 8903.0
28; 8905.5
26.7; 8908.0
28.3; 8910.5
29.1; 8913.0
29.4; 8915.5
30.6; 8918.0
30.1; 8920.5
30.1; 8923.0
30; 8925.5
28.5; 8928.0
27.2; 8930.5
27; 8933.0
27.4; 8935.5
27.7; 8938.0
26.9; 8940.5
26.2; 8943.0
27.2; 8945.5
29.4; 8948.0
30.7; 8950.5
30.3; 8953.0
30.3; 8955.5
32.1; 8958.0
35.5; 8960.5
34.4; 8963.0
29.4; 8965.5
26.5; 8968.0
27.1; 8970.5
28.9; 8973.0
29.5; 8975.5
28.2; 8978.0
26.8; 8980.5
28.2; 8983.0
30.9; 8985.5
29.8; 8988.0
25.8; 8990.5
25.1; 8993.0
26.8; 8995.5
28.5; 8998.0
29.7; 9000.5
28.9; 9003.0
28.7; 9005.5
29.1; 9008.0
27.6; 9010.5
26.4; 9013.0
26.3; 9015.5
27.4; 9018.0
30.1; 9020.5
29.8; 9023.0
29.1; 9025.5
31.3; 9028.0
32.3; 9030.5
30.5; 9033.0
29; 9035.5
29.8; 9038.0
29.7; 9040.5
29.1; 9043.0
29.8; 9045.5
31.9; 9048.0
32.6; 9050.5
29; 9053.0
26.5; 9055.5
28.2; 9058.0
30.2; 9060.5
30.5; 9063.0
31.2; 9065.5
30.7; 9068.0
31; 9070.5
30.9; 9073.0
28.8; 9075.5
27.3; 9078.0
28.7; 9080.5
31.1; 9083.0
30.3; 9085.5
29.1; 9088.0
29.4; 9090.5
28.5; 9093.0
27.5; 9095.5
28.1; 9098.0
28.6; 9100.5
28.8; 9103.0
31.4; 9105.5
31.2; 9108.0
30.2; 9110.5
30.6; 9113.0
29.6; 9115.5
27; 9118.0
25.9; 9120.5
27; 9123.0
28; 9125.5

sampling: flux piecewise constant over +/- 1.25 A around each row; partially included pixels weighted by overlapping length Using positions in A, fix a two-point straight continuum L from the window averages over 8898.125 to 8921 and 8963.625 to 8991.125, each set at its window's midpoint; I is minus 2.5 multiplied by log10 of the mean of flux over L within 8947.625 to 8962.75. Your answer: -0.115 mag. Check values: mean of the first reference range 28.6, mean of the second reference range 28.5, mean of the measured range 31.7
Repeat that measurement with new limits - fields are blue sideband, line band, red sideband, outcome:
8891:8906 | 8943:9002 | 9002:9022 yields -0.02 mag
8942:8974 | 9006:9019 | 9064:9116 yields 0.09 mag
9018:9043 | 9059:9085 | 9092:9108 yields -0.02 mag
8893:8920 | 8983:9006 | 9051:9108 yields 0.04 mag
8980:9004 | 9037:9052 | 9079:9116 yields -0.06 mag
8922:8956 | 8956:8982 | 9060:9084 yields -0.04 mag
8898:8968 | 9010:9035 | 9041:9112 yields 0.01 mag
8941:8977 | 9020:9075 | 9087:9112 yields -0.02 mag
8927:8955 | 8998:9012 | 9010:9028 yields -0.02 mag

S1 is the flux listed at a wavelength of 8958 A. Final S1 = 32.1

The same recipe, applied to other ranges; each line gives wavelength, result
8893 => 31.6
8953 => 30.3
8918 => 30.6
